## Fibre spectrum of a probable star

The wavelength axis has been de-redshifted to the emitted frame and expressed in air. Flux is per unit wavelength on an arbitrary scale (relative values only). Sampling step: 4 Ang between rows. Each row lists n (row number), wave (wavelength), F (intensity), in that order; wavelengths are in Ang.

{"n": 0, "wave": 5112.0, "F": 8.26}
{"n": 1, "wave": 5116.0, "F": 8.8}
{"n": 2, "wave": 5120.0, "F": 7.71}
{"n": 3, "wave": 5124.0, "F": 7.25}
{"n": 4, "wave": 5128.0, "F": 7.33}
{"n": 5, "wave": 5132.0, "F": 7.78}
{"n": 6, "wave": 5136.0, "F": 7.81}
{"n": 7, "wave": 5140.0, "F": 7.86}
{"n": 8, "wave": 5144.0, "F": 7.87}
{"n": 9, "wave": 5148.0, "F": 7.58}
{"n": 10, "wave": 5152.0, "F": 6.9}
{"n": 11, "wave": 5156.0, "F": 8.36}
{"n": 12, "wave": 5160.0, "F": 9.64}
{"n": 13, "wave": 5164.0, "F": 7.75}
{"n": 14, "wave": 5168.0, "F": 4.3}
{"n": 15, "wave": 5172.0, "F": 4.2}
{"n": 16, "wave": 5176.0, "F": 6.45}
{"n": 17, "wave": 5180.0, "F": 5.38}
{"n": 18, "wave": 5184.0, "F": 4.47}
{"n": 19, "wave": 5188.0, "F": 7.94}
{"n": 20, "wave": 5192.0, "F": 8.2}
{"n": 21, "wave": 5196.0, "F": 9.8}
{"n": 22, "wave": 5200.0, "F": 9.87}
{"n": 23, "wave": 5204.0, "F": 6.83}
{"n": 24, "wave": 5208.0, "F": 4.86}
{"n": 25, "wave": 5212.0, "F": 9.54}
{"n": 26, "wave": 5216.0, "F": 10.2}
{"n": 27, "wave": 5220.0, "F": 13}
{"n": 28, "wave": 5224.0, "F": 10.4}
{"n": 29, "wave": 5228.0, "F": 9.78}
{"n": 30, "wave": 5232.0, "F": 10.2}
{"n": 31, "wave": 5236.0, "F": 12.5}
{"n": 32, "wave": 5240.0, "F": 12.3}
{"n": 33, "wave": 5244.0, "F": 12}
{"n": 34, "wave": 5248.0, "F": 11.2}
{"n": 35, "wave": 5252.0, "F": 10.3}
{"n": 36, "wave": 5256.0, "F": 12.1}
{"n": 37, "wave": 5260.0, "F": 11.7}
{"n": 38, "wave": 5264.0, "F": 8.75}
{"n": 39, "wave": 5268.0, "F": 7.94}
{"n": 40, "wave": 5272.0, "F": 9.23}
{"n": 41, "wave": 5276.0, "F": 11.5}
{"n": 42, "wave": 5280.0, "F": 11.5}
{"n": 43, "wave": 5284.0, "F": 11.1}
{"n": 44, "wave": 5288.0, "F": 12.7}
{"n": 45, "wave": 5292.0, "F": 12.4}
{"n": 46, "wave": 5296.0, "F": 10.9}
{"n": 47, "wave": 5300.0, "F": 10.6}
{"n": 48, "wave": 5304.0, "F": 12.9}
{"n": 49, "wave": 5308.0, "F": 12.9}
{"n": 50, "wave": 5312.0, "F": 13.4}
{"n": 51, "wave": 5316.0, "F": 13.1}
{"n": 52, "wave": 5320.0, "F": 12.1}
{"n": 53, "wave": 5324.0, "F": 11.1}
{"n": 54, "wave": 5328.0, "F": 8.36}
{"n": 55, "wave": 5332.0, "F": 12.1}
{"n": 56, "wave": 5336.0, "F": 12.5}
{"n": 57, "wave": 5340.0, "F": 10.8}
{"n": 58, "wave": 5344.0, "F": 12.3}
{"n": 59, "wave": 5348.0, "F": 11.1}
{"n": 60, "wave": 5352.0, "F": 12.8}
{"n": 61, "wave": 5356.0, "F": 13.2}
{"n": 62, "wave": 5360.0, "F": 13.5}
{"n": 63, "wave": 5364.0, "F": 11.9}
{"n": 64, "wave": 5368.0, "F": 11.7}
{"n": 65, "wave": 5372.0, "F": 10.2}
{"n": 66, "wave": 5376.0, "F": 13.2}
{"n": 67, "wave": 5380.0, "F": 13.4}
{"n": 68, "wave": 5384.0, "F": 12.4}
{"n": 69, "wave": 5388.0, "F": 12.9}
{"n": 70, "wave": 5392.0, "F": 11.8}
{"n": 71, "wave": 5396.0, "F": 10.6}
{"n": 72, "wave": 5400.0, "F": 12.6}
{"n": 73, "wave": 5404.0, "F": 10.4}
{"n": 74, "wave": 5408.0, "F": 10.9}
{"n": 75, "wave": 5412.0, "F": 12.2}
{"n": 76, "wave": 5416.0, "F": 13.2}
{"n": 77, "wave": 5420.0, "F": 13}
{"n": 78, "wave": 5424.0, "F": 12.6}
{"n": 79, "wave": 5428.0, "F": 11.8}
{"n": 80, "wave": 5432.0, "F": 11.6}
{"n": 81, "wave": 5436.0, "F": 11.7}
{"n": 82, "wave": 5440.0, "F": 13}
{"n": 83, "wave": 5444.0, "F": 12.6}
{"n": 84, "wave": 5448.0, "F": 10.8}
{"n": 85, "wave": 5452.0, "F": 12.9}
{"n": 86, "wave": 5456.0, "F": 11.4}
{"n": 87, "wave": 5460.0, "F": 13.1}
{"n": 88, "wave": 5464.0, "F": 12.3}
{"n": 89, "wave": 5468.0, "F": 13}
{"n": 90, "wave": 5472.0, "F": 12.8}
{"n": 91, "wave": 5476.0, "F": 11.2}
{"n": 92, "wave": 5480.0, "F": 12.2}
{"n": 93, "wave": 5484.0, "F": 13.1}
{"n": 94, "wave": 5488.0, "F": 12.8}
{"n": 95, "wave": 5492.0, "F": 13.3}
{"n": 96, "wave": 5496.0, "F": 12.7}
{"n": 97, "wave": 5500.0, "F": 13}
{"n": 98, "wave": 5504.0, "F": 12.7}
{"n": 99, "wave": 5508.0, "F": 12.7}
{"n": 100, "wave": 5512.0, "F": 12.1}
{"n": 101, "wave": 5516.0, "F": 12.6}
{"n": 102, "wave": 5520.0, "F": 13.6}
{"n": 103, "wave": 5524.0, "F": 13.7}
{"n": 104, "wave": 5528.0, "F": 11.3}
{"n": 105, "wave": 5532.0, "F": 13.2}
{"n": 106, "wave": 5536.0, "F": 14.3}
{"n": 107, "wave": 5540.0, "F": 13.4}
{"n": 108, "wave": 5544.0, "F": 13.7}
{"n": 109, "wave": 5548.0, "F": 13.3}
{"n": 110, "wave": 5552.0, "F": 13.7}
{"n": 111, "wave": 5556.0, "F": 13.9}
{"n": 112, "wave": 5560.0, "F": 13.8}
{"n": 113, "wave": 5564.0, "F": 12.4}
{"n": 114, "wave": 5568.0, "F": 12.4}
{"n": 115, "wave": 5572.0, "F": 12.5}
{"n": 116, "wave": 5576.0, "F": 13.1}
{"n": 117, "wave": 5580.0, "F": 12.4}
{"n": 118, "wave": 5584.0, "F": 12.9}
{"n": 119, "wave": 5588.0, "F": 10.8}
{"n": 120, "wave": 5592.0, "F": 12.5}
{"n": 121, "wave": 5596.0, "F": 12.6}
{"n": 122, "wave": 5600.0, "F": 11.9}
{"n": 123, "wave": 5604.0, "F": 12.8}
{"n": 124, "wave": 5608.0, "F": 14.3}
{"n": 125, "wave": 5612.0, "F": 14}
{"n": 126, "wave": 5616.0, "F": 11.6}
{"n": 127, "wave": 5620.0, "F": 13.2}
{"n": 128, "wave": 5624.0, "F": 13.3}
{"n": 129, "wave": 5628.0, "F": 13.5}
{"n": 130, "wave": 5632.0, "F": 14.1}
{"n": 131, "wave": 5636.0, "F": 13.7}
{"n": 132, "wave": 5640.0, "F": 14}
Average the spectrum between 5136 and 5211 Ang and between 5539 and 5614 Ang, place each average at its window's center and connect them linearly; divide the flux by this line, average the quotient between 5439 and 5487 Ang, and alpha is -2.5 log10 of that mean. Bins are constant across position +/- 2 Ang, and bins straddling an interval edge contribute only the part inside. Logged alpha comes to -0.09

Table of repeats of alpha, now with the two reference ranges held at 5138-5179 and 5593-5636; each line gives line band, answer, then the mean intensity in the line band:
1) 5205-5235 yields -0.23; 9.71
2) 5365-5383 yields -0.22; 12.1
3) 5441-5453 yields -0.11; 12.1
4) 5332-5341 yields -0.25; 11.8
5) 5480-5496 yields -0.13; 12.9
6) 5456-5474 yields -0.14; 12.6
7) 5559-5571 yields -0.02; 12.8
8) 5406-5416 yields -0.14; 11.9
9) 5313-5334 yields -0.23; 11.4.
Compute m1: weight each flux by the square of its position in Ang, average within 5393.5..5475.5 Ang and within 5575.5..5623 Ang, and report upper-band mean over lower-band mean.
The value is 1.1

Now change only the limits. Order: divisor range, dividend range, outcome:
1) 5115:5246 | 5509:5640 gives 1.81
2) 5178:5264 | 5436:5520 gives 1.43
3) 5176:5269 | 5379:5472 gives 1.38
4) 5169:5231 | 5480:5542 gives 1.81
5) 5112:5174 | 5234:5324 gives 1.63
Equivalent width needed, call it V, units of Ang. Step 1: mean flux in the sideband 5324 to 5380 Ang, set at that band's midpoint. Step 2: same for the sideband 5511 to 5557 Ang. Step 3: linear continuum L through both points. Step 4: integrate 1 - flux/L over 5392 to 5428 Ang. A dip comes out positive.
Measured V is 1.1 Ang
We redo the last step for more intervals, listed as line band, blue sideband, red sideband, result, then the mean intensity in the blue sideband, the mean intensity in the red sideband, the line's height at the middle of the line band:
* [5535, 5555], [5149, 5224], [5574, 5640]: -2.43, 7.72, 13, 12.2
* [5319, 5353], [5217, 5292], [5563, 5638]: 0.18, 11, 12.8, 11.5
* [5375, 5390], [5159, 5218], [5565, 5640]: -4.65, 7.26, 12.9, 9.9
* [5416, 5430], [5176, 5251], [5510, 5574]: -1.00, 9.29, 13.1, 11.7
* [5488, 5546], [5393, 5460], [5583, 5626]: -3.08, 12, 12.7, 12.4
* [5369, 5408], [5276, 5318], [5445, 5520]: 1.36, 12.1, 12.5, 12.3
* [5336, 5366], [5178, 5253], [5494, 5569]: -3.46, 9.4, 13.1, 11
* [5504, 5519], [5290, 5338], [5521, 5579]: 0.46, 11.9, 13.2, 13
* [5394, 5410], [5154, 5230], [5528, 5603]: -0.60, 7.95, 12.9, 10.7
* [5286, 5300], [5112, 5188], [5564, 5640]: -4.46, 7.13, 12.9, 8.95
